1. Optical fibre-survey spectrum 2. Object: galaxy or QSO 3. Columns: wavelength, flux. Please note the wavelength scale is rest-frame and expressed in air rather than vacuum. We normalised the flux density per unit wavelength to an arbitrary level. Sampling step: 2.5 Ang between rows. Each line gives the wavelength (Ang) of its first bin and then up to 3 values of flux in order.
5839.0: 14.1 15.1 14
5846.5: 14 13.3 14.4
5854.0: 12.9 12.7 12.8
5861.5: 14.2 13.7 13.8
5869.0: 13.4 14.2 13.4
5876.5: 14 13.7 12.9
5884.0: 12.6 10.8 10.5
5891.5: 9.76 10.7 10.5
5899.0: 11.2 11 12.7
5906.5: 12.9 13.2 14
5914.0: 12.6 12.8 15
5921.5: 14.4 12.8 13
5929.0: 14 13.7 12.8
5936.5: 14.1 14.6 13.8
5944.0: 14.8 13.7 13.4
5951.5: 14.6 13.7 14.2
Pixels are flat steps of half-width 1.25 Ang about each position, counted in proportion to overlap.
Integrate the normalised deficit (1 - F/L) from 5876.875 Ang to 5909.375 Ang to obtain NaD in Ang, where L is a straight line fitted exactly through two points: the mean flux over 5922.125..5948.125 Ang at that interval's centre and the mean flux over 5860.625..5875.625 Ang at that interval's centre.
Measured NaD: 4.8 Ang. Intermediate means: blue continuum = 13.8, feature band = 11.7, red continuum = 13.7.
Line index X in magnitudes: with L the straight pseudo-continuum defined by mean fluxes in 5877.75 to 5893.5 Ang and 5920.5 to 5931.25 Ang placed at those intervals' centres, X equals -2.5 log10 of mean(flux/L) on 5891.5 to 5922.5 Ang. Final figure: 0.02 mag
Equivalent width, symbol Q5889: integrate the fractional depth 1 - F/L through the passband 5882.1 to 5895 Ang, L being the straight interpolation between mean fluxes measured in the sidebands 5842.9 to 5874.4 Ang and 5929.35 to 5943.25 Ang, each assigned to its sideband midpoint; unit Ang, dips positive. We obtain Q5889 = 2.6 Ang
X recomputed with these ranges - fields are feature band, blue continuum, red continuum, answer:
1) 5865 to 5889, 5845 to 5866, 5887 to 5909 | -0.06 mag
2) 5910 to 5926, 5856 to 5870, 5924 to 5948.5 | 0.01 mag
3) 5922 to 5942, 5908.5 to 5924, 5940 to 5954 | 0.02 mag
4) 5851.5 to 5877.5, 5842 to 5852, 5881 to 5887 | -0.04 mag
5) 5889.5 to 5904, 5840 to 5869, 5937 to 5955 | 0.27 mag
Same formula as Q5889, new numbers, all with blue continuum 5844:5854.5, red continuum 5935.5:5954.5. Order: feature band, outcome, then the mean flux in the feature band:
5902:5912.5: 0.71 Ang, 13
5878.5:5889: 1.28 Ang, 12.2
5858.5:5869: 0.11 Ang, 13.7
